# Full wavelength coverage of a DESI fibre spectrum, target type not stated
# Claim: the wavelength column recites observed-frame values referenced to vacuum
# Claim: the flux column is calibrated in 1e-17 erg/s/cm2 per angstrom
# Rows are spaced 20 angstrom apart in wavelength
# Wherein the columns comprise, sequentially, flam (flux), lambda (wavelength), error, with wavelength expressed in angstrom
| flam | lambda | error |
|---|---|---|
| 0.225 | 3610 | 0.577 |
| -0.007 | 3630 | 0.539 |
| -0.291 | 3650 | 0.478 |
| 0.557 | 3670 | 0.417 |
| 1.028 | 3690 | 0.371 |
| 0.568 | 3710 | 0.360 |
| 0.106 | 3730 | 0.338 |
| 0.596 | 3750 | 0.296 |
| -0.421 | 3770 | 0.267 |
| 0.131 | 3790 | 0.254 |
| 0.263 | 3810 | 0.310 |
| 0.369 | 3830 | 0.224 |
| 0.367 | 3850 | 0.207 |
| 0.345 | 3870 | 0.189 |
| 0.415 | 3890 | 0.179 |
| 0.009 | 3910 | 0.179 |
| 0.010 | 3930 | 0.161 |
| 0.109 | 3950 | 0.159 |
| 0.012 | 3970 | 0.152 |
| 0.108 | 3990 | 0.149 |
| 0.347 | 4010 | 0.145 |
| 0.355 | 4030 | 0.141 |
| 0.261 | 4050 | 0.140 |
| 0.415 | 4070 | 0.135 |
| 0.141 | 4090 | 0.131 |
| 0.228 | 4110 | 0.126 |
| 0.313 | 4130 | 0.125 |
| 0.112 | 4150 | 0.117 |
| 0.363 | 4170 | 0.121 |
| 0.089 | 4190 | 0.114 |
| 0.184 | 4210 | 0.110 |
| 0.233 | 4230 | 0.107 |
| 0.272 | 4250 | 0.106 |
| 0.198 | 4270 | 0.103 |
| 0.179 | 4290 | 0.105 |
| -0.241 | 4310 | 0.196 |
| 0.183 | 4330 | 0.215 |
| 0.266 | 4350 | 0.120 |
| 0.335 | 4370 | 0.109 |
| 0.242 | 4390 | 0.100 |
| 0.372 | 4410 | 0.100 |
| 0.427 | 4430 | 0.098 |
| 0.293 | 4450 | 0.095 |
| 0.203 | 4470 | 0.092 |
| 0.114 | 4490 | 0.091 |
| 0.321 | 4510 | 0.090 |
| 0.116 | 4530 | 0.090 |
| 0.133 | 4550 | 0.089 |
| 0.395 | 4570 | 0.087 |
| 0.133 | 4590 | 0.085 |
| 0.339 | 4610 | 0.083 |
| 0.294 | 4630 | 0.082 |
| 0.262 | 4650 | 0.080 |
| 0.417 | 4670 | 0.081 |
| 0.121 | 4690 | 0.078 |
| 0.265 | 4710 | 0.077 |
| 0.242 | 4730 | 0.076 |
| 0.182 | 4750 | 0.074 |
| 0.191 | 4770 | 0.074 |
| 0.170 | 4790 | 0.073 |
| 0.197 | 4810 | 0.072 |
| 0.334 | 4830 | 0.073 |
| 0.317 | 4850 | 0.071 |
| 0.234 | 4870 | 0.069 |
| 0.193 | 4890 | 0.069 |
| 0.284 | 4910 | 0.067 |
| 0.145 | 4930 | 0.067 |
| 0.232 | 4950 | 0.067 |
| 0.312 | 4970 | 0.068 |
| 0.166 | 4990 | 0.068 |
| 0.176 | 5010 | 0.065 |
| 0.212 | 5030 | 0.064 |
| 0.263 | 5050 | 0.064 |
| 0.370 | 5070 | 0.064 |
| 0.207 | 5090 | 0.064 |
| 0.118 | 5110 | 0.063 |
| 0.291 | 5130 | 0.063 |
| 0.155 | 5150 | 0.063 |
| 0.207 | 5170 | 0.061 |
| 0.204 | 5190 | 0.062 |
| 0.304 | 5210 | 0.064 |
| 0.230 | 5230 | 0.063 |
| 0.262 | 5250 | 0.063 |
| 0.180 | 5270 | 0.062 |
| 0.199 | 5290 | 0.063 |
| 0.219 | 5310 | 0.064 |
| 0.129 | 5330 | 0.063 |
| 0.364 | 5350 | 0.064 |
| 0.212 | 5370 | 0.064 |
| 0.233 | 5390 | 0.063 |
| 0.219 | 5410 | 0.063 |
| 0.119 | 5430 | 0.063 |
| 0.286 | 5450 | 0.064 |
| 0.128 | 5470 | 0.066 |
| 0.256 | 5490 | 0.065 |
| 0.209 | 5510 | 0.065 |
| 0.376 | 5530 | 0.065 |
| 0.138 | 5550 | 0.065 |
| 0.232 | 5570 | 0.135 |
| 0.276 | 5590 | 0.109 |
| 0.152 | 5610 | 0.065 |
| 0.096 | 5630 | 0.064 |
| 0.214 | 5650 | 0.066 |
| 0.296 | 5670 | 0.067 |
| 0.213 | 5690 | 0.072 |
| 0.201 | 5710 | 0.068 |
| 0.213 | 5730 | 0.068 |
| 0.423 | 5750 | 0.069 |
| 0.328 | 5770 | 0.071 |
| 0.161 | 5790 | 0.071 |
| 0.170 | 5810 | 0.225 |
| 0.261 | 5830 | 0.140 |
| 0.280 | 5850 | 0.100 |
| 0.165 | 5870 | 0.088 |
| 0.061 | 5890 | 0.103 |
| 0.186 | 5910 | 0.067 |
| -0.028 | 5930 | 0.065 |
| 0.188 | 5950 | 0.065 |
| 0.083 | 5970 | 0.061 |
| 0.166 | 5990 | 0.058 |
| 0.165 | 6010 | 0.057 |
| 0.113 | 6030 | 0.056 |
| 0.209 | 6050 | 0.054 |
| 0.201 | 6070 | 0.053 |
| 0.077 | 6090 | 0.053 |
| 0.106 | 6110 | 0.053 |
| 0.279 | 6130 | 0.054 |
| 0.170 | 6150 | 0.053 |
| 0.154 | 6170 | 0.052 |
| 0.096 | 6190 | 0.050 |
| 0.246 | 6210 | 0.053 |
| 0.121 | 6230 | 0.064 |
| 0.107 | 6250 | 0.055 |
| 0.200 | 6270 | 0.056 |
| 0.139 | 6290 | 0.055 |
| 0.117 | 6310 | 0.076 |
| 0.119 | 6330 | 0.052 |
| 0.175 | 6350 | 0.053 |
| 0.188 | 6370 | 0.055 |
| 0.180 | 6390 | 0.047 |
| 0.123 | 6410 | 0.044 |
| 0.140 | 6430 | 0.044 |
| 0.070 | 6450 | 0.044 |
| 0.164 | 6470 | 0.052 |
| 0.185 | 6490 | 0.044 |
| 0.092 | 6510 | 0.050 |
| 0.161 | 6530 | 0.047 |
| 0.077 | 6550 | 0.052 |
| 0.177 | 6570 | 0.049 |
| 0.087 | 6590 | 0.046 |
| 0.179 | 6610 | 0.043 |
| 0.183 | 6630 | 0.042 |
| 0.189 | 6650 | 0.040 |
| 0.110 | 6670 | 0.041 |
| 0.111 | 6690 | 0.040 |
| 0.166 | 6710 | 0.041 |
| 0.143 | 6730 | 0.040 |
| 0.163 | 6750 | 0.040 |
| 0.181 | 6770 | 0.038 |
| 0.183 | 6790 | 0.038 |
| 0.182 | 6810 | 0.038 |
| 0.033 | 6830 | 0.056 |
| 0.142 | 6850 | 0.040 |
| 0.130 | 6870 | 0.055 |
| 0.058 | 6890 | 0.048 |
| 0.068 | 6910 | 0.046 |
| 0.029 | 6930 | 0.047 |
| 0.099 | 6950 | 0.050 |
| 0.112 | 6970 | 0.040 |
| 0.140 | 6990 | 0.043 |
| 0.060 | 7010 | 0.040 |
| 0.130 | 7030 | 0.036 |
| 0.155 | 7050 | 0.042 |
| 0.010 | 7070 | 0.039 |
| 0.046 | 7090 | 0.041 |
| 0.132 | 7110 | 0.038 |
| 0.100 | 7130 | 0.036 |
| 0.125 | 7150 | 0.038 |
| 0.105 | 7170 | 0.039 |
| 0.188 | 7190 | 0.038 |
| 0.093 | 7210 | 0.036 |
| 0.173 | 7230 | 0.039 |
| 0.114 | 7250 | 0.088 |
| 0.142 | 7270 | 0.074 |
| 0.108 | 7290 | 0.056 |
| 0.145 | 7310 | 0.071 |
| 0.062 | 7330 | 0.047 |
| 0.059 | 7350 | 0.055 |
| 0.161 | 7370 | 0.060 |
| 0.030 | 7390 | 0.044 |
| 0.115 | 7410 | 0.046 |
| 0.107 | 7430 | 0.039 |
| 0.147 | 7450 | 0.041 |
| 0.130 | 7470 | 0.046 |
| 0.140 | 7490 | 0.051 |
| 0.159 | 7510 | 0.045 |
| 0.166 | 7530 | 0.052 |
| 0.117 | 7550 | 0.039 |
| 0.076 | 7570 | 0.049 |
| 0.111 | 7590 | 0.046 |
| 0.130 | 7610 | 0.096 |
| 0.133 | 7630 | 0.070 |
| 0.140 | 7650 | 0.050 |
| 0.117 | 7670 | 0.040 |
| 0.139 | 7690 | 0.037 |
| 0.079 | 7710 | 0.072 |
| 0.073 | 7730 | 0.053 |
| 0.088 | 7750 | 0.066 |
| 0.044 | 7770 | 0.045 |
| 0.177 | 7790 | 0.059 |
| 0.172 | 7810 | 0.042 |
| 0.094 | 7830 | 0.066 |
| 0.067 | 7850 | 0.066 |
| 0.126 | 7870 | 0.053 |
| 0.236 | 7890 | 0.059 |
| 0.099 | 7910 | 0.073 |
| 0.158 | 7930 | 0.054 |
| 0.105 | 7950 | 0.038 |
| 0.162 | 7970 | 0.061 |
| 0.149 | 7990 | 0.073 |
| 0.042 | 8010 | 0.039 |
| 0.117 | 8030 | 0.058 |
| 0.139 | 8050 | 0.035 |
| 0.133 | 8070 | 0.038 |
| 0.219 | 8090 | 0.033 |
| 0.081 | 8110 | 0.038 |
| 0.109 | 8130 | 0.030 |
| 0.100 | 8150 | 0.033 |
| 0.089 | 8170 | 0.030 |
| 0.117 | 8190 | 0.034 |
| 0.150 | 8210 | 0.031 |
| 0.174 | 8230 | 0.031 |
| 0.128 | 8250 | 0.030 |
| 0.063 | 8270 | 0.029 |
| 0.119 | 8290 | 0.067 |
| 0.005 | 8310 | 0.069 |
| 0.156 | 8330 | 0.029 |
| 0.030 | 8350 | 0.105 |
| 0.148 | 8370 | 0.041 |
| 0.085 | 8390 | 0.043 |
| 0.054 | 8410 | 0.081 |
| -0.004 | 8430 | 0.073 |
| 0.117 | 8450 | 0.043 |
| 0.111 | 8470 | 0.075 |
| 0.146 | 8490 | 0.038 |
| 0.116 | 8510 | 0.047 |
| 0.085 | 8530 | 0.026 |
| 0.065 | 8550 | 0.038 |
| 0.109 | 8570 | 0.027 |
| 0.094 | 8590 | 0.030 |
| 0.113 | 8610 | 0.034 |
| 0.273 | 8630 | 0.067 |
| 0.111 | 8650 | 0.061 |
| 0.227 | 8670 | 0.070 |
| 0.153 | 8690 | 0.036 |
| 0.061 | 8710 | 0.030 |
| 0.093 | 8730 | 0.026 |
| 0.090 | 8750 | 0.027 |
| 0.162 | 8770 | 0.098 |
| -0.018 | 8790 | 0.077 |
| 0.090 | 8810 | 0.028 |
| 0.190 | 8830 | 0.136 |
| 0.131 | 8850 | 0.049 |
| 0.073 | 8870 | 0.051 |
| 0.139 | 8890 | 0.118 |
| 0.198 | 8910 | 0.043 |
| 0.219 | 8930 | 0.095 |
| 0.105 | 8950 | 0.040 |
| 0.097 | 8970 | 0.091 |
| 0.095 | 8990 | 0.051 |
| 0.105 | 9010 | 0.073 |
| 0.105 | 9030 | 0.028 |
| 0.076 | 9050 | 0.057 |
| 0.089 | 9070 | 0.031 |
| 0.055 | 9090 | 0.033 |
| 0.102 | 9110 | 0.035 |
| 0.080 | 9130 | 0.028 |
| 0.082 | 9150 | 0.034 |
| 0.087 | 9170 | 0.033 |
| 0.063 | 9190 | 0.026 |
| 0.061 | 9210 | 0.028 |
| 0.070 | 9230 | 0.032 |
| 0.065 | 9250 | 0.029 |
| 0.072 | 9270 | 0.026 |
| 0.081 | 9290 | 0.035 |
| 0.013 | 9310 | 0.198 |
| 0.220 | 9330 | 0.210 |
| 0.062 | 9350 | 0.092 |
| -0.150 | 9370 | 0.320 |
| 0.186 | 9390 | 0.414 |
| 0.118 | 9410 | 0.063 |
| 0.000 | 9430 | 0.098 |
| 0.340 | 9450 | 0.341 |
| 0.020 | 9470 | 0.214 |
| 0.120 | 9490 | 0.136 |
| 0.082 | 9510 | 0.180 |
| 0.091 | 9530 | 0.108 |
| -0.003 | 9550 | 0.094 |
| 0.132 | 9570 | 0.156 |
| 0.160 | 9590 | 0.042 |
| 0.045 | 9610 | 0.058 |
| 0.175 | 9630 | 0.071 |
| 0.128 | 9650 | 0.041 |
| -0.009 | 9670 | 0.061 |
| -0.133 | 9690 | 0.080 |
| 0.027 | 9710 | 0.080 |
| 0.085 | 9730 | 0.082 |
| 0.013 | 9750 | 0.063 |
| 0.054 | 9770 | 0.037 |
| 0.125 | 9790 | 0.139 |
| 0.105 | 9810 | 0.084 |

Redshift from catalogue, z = 1.539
